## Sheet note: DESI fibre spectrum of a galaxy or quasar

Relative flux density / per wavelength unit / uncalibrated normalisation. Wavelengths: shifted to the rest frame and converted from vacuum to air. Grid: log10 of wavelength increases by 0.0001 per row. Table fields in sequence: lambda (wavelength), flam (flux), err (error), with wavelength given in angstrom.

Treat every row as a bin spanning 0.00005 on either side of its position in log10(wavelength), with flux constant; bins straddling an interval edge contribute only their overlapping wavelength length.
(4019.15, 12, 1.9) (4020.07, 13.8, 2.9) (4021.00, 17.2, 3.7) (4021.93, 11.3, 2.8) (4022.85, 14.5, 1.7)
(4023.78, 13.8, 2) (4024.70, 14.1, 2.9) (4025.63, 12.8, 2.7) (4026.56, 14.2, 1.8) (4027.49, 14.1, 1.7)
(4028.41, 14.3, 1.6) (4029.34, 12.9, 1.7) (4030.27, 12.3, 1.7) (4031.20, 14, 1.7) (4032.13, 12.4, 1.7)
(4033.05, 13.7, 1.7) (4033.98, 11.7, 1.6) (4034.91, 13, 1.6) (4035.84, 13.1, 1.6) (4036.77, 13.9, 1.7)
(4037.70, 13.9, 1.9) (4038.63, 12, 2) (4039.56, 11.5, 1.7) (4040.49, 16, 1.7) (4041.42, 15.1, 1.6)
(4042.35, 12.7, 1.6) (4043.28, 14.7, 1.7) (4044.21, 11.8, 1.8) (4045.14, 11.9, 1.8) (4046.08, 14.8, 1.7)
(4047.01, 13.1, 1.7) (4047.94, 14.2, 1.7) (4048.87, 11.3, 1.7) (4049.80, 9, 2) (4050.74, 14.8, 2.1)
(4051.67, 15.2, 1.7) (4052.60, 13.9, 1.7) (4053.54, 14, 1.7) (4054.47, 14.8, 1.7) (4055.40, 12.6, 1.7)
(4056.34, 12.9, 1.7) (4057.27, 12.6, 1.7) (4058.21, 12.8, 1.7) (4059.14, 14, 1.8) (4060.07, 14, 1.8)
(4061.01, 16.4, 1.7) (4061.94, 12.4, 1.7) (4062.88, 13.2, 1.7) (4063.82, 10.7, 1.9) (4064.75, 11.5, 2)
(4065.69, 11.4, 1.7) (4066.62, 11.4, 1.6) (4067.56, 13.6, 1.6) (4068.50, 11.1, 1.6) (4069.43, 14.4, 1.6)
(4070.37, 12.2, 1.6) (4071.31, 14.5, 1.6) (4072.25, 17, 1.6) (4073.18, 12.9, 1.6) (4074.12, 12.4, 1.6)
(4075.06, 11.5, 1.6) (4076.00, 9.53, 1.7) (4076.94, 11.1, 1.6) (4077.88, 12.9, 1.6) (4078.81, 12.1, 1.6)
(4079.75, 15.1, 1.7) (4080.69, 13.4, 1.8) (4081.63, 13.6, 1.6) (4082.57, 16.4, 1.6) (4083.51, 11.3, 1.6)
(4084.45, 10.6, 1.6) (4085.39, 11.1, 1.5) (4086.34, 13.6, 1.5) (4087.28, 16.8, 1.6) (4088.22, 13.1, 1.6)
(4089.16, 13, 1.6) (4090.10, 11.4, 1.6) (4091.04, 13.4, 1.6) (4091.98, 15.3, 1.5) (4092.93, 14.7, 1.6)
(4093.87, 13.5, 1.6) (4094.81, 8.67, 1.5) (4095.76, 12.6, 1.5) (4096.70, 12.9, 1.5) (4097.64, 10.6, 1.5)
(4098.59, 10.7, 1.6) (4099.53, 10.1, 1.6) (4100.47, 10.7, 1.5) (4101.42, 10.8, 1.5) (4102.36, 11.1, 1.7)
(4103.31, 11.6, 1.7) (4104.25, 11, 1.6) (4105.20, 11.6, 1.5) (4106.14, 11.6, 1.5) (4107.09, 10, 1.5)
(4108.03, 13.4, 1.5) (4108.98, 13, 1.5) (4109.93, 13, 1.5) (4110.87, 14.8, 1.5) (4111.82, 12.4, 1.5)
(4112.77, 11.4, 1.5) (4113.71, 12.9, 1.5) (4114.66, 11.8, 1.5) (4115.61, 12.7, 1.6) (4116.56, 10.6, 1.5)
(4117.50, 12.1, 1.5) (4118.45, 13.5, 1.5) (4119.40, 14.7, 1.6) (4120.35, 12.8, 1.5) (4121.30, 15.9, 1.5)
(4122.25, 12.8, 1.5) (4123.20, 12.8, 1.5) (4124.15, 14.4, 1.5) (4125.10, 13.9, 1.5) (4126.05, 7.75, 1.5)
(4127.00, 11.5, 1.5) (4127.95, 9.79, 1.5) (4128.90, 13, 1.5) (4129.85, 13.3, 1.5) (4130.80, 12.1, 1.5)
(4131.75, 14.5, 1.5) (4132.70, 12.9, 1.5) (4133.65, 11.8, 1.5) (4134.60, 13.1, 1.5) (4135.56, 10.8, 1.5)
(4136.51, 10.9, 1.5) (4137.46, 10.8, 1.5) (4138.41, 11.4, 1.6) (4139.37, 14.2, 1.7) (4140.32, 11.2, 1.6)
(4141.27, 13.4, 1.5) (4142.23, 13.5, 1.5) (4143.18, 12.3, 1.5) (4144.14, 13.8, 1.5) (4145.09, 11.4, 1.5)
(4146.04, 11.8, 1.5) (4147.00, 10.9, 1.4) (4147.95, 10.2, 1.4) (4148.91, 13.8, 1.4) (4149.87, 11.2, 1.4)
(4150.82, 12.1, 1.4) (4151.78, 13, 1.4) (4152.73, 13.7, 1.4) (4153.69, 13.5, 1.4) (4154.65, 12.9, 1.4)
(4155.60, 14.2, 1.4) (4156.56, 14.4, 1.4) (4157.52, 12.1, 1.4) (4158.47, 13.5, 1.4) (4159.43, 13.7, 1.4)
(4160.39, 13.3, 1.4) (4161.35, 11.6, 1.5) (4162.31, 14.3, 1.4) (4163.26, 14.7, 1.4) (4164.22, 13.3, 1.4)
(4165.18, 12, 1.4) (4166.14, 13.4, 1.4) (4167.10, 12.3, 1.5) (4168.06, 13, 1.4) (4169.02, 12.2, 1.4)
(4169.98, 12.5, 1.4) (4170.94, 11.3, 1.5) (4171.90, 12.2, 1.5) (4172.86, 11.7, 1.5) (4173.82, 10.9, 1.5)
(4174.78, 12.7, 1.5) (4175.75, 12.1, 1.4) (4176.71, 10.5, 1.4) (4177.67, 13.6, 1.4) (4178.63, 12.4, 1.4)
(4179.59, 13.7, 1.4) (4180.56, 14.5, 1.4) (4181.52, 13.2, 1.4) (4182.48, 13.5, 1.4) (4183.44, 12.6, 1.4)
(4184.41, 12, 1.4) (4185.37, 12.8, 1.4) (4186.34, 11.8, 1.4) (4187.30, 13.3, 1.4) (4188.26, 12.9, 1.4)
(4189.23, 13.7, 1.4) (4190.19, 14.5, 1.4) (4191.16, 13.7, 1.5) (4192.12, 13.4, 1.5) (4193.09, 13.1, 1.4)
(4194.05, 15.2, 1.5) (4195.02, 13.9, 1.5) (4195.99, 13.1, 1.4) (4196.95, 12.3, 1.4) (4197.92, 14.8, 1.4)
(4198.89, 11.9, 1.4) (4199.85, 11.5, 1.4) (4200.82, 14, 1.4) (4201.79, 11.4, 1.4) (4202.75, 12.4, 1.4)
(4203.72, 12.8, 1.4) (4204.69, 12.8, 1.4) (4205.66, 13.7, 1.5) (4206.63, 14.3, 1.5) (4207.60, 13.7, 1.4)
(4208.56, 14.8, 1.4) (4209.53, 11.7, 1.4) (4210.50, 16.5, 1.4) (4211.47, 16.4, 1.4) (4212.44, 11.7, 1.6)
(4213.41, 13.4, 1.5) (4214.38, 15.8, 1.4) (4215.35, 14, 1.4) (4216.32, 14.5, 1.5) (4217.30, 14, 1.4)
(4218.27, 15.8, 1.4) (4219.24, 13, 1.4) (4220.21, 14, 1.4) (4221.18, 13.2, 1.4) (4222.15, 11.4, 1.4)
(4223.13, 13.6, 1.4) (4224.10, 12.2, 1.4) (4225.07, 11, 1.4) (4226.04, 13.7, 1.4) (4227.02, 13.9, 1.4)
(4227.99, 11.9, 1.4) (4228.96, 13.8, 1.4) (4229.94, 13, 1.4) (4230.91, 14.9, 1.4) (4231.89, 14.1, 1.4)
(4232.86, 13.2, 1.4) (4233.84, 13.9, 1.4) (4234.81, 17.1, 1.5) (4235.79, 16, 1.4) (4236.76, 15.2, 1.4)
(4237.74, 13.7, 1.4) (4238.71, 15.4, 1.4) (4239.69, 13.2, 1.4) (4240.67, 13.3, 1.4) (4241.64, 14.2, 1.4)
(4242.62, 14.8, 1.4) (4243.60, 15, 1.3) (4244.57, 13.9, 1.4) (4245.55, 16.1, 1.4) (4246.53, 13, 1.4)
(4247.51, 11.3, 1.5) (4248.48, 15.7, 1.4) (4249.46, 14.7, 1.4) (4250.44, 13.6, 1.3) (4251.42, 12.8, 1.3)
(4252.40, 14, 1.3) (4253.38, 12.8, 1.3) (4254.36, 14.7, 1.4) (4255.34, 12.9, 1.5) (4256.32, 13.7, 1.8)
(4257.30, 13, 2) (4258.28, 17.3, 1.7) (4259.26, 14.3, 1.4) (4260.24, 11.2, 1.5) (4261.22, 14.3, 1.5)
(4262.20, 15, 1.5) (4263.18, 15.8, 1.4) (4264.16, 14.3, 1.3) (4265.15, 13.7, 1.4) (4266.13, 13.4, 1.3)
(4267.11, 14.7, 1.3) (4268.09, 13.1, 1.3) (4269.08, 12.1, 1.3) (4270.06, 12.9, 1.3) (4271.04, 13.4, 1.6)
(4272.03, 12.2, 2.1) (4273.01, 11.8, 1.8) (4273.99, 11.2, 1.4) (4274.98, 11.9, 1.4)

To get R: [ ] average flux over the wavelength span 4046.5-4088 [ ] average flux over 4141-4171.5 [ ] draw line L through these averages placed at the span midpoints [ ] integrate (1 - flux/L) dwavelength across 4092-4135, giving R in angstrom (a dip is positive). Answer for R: 2.10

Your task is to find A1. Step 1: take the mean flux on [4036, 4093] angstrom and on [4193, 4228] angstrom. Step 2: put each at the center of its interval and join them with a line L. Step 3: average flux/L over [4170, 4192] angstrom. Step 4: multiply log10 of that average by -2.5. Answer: 0.06 mag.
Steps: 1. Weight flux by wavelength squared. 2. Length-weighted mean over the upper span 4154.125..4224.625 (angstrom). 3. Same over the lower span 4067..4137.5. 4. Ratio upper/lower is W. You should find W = 1.10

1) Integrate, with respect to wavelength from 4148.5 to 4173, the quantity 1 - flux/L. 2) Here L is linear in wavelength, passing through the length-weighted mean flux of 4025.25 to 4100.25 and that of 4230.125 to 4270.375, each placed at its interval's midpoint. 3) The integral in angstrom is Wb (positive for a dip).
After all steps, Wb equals 1.2 angstrom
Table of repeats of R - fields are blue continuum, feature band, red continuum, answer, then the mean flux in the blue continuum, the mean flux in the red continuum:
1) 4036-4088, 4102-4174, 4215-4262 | 5.1 angstrom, 13.1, 13.9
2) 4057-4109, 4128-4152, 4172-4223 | 1.2 angstrom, 12.5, 13.3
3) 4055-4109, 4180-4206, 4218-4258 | 0.6 angstrom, 12.5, 13.8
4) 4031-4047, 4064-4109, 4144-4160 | 2.2 angstrom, 13.3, 12.7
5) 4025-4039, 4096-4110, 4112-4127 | 1.4 angstrom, 13.2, 12.6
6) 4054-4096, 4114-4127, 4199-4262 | 0.5 angstrom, 13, 13.8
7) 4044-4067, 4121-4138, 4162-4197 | 0.9 angstrom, 13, 12.9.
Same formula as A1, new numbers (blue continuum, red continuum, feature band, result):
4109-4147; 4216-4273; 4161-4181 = 0.03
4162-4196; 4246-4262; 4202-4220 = -0.05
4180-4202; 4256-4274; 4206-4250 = -0.05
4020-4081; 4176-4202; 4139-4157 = 0.04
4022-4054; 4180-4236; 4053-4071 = 0.03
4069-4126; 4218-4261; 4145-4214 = 0.03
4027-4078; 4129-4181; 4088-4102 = 0.07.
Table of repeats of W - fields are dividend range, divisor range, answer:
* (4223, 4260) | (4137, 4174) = 1.15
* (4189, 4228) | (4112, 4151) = 1.14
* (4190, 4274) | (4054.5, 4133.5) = 1.16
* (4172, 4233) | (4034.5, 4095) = 1.08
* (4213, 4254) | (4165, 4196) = 1.11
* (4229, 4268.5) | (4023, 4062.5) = 1.17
